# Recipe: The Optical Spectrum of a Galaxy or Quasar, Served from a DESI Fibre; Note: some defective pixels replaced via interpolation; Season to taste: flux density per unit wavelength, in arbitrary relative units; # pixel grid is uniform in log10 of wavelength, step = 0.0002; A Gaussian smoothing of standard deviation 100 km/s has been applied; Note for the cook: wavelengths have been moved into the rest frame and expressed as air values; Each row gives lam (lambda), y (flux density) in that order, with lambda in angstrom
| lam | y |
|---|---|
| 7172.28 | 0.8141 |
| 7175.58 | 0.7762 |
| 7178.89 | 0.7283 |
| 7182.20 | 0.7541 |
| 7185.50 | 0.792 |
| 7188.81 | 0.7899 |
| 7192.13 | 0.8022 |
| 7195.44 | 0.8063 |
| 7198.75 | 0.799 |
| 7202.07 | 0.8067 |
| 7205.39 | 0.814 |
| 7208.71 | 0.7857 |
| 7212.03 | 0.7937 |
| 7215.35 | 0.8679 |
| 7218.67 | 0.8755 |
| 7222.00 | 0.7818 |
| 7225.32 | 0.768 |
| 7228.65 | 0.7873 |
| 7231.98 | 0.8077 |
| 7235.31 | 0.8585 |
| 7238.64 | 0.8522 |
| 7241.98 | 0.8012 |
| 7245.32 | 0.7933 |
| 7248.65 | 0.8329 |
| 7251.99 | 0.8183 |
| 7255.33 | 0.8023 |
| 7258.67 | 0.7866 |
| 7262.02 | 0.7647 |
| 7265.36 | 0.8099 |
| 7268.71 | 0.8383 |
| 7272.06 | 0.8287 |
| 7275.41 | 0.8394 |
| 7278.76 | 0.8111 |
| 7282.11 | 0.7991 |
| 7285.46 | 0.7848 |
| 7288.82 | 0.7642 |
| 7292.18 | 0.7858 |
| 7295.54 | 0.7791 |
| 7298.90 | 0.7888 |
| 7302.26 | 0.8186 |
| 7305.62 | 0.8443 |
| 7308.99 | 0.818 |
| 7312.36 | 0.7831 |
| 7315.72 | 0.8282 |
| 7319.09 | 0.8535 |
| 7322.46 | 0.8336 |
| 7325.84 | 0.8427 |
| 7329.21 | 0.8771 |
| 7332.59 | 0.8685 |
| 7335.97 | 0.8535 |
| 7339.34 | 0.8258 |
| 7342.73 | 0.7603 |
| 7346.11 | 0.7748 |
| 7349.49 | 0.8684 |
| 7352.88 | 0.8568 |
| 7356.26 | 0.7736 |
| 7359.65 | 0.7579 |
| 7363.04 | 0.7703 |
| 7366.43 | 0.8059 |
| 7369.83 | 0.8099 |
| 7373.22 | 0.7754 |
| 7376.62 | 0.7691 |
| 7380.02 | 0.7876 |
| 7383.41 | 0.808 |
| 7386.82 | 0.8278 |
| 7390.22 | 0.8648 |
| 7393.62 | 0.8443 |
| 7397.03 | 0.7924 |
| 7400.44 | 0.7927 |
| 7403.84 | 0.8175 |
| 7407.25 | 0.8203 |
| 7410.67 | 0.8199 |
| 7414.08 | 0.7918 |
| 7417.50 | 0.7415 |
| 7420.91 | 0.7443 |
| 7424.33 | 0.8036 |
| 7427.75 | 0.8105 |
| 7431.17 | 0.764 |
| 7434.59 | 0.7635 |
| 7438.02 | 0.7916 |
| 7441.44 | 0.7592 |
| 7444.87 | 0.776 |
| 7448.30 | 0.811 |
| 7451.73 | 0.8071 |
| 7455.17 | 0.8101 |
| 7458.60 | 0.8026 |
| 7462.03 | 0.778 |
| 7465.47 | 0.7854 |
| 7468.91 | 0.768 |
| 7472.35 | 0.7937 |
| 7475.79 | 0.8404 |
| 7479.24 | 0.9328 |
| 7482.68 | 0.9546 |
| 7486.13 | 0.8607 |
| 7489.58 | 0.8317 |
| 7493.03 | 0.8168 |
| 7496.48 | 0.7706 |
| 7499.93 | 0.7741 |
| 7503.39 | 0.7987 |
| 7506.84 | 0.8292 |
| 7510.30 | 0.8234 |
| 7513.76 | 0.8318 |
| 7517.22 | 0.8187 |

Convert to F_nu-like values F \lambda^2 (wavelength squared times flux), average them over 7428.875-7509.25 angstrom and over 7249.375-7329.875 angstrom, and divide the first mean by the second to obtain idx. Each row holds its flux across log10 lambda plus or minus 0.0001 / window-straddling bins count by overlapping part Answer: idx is 1.05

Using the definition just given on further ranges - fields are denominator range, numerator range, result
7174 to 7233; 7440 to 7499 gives 1.10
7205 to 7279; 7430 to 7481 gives 1.04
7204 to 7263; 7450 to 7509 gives 1.08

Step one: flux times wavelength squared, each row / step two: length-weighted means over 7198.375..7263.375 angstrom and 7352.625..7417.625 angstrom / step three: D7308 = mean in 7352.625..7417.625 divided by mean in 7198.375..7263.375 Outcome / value 1.03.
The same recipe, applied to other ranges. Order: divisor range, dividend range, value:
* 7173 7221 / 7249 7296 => 1.02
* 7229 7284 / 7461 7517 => 1.08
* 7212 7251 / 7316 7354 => 1.05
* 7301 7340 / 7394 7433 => 0.97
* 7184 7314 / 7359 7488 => 1.05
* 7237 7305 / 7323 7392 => 1.03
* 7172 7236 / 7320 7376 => 1.06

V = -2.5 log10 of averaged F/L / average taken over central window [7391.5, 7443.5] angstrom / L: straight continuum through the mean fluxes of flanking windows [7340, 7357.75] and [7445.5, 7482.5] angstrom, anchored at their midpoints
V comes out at 0.031 mag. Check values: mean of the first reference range 0.808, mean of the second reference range 0.818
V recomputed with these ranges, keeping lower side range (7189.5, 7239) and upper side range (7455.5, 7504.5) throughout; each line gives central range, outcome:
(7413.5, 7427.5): 0.064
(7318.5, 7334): -0.050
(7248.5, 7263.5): 0.021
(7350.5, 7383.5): 0.034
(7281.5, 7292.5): 0.046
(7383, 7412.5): -0.003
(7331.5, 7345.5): -0.006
